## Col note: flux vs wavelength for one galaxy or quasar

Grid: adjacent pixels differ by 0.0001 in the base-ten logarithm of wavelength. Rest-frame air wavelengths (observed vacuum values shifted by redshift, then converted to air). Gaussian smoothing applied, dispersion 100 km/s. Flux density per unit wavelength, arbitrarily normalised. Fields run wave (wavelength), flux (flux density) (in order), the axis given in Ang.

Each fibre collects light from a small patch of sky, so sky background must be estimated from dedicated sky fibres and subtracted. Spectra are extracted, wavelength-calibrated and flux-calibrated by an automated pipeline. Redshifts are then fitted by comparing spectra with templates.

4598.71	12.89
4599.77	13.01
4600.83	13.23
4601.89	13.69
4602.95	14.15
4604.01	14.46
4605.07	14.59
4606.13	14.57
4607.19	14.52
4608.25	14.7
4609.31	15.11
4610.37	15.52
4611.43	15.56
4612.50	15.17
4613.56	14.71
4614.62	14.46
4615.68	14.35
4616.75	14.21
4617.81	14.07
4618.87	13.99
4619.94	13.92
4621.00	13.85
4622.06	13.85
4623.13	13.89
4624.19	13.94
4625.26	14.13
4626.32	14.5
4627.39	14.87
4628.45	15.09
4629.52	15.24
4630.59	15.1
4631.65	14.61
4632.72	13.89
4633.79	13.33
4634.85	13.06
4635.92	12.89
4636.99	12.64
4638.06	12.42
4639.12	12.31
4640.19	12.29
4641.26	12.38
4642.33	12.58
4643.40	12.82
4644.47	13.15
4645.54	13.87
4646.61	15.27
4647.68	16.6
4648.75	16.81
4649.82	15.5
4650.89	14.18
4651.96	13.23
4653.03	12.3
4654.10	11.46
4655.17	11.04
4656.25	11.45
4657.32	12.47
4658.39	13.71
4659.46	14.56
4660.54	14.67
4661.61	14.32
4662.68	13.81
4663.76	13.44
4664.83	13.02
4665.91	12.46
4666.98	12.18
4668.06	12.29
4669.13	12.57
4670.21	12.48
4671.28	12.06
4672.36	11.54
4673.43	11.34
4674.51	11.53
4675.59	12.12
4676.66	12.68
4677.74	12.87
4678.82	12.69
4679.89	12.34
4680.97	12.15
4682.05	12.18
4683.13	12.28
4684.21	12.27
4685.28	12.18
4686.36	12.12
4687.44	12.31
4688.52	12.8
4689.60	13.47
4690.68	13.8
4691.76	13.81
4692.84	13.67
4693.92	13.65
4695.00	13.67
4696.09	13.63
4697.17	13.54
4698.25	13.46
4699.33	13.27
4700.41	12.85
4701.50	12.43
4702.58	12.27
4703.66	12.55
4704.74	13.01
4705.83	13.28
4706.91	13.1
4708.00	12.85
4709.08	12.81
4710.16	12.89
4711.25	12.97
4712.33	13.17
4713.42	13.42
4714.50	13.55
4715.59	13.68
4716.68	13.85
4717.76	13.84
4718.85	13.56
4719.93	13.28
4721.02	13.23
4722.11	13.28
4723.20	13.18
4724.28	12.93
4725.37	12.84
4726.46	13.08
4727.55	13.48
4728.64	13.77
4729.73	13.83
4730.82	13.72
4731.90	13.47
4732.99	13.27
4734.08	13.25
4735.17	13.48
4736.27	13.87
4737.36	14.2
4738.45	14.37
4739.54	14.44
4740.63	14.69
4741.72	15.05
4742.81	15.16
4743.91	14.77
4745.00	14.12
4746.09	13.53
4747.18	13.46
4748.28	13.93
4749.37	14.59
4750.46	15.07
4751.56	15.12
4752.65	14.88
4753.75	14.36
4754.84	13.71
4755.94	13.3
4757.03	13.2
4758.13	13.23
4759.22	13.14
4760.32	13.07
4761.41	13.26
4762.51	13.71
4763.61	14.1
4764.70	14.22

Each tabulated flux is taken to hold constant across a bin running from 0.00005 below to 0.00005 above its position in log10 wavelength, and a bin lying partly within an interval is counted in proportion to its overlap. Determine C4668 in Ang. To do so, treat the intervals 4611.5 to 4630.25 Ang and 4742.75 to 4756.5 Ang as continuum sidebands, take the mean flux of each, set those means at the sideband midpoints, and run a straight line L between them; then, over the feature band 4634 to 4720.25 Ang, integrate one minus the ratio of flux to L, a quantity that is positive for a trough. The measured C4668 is 7.9 Ang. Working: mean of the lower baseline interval 14.4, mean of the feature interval 13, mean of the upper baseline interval 14.3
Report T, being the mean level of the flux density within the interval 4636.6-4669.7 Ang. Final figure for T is 13.3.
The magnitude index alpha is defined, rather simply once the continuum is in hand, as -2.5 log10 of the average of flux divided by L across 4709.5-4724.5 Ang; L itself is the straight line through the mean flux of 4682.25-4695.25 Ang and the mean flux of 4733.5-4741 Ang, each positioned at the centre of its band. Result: 0.02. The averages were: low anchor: 13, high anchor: 14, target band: 13.4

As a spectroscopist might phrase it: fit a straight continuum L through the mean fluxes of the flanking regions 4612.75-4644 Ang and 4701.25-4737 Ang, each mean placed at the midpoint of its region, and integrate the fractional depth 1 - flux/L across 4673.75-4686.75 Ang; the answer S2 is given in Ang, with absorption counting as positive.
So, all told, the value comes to 1.2 Ang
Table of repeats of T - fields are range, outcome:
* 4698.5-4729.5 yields 13.2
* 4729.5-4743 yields 14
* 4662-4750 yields 13.2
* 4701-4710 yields 12.8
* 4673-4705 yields 12.8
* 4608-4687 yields 13.4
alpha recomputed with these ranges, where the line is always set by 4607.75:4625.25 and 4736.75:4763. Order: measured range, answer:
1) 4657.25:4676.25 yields 0.12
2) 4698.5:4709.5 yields 0.11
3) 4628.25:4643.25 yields 0.08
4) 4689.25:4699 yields 0.05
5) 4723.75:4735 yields 0.06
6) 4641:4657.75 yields 0.07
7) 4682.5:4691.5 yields 0.13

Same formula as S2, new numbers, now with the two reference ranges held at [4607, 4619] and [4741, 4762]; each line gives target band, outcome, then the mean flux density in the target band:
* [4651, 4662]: 1.2 Ang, 13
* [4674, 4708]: 3.6 Ang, 12.8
